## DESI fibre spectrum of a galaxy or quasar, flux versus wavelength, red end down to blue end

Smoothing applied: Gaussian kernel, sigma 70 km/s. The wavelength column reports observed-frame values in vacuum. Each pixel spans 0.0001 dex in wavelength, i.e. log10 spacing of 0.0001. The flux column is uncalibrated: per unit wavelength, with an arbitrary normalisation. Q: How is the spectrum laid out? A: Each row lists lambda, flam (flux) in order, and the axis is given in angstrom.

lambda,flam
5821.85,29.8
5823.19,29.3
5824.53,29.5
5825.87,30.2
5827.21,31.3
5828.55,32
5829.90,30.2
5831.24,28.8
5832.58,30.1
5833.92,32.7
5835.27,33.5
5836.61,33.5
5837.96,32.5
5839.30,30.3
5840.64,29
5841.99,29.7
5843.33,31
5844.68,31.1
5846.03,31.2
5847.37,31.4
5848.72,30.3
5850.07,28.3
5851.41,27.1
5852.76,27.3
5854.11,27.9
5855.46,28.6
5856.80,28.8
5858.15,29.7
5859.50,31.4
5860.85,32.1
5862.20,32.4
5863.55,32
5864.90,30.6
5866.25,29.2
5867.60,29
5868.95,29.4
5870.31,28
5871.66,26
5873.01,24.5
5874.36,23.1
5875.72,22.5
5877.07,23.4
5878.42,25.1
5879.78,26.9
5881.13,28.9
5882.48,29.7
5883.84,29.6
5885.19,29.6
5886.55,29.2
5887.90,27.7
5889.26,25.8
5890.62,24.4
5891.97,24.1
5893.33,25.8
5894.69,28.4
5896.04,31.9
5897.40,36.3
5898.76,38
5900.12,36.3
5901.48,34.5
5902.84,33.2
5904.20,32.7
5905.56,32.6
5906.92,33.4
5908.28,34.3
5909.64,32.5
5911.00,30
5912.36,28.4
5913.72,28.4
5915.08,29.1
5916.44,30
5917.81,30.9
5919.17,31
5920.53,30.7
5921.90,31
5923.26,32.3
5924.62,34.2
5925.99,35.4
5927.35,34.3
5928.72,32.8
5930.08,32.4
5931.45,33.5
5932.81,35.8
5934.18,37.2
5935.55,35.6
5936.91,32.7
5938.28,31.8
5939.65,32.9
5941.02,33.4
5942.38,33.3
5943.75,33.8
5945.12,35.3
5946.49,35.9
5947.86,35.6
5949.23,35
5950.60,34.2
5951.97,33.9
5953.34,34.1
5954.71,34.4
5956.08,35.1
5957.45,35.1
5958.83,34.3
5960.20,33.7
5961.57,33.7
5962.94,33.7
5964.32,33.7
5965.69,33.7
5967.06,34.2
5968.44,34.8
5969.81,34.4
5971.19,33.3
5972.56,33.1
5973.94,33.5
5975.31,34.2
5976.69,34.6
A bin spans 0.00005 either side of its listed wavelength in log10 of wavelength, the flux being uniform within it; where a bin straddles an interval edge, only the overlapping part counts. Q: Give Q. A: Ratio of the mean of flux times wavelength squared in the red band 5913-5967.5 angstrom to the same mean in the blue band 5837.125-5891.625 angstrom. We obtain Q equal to 1.20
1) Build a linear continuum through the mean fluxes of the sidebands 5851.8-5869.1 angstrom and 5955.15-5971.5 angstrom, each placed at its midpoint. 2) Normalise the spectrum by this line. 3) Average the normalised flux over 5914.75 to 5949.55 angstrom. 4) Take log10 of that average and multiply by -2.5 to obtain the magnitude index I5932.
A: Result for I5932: -0.015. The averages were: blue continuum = 29.8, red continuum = 34.2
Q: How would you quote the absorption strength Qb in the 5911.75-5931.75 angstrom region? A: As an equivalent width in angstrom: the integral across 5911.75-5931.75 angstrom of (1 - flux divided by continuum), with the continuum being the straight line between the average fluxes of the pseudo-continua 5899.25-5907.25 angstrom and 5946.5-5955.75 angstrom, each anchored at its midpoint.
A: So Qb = 1.5 angstrom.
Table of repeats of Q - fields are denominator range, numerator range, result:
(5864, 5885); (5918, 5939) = 1.25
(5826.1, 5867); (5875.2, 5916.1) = 0.99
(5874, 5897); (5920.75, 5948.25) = 1.28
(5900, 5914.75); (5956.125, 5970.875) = 1.08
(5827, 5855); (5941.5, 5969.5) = 1.18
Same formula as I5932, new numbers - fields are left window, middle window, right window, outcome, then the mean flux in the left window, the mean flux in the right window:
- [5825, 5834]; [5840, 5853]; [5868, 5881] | -0.04 mag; 30.6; 25.6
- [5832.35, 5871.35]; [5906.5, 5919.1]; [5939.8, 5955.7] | 0.07 mag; 30.2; 34.4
